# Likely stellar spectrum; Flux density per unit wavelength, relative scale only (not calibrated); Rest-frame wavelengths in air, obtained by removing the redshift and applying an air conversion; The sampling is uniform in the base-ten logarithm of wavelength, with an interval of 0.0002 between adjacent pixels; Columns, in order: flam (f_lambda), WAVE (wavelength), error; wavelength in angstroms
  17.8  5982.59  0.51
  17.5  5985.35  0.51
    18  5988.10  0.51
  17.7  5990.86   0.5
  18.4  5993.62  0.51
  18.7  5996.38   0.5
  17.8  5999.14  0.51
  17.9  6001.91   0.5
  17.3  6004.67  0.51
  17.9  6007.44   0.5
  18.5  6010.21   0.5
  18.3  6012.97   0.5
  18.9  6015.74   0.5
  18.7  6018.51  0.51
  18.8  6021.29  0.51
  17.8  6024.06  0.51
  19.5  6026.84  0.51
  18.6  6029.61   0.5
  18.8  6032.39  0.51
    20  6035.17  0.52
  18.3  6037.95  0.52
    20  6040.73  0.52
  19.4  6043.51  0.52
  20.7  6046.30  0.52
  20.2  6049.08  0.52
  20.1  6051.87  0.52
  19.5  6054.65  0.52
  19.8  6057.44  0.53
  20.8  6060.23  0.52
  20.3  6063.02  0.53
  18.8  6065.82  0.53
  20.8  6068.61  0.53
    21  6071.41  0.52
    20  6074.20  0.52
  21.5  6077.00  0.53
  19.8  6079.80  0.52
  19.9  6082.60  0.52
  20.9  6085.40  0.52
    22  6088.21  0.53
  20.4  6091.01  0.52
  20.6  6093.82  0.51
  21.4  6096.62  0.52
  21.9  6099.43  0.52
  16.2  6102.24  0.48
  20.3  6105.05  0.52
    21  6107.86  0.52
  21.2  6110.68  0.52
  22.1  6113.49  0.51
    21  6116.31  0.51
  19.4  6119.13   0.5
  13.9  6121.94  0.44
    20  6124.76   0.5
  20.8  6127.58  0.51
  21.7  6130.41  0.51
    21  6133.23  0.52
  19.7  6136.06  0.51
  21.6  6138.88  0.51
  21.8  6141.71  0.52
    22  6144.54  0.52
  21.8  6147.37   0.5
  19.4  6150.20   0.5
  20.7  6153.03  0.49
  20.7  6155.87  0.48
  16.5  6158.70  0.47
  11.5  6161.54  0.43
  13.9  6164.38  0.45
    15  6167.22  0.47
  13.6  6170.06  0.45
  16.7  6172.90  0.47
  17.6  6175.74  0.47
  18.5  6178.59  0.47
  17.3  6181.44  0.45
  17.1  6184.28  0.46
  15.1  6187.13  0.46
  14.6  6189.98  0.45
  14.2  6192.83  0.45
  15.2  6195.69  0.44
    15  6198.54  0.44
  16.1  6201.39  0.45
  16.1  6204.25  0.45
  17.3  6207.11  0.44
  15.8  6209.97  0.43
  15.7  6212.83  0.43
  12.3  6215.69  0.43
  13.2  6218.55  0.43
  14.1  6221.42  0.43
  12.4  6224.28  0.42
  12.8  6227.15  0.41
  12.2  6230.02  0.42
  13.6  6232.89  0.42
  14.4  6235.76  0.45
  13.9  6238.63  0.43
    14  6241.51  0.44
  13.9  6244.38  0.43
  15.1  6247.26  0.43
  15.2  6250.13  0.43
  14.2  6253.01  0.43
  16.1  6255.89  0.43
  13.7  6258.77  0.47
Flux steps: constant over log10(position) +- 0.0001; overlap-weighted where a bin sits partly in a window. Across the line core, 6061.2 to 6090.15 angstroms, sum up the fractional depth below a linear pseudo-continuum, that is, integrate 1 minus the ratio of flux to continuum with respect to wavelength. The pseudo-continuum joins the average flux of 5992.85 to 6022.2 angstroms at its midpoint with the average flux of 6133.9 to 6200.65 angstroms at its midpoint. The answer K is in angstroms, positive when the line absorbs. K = -4.21 angstroms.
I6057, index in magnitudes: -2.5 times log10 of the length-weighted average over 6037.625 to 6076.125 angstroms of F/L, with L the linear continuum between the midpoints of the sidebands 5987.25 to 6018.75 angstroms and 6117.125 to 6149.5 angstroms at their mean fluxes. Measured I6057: -0.05 mag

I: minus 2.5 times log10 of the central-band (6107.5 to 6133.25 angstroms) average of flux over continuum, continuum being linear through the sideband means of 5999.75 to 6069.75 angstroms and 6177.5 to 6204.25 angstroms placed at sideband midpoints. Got -0.16 mag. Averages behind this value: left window 19.2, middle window 20.1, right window 15.9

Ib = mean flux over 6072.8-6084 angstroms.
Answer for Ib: 20.3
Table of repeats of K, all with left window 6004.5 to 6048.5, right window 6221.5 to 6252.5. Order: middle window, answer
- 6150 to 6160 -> -2.3 angstroms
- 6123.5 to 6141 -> -4.8 angstroms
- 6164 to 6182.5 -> -1.0 angstroms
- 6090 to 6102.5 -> -2.3 angstroms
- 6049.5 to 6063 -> -1.4 angstroms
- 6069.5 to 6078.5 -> -1.6 angstroms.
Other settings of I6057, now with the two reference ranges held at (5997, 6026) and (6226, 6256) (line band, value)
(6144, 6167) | -0.15 mag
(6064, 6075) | -0.17 mag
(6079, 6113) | -0.22 mag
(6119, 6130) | -0.16 mag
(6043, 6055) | -0.15 mag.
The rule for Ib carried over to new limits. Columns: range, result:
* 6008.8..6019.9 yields 18.6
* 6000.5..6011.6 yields 17.9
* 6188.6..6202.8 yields 15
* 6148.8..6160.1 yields 19.3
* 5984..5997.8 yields 18.1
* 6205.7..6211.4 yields 16.5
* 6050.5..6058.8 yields 19.8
